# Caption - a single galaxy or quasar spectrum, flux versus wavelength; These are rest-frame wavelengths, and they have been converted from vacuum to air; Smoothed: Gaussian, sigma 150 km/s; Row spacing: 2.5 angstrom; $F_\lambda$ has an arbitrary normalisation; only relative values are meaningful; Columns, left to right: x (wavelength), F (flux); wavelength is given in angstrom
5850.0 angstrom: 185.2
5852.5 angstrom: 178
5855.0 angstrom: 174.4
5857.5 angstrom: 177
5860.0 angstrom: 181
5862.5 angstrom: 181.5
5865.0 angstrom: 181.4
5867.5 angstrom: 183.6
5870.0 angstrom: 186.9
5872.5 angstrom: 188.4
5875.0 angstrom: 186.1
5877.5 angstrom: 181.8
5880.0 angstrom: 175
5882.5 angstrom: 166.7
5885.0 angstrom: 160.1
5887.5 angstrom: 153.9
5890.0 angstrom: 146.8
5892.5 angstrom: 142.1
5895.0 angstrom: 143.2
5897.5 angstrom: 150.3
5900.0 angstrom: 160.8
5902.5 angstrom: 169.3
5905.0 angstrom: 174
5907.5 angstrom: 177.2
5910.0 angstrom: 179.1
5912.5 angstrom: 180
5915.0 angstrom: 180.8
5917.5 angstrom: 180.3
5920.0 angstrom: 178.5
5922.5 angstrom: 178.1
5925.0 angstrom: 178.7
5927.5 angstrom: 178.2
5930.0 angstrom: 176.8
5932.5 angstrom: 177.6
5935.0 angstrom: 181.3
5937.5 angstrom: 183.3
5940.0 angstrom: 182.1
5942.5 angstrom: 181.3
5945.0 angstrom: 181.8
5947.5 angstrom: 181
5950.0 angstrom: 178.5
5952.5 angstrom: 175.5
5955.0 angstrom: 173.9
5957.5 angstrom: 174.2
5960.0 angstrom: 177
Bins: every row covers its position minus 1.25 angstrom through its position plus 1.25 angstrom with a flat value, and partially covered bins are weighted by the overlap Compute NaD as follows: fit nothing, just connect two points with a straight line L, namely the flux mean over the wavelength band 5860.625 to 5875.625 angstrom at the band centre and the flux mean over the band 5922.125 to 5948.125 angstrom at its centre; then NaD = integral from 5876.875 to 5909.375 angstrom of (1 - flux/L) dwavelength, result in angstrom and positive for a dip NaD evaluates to 3.8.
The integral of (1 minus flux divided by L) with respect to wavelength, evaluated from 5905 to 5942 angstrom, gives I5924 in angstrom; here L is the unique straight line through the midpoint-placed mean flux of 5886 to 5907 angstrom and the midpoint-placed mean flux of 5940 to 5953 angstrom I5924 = -2.3 angstrom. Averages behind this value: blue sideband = 156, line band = 179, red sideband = 180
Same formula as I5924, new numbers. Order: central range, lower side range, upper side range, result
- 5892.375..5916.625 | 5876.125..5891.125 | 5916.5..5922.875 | 0.8 angstrom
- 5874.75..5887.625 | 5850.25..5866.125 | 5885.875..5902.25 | -0.8 angstrom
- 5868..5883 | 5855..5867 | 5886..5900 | -1.4 angstrom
